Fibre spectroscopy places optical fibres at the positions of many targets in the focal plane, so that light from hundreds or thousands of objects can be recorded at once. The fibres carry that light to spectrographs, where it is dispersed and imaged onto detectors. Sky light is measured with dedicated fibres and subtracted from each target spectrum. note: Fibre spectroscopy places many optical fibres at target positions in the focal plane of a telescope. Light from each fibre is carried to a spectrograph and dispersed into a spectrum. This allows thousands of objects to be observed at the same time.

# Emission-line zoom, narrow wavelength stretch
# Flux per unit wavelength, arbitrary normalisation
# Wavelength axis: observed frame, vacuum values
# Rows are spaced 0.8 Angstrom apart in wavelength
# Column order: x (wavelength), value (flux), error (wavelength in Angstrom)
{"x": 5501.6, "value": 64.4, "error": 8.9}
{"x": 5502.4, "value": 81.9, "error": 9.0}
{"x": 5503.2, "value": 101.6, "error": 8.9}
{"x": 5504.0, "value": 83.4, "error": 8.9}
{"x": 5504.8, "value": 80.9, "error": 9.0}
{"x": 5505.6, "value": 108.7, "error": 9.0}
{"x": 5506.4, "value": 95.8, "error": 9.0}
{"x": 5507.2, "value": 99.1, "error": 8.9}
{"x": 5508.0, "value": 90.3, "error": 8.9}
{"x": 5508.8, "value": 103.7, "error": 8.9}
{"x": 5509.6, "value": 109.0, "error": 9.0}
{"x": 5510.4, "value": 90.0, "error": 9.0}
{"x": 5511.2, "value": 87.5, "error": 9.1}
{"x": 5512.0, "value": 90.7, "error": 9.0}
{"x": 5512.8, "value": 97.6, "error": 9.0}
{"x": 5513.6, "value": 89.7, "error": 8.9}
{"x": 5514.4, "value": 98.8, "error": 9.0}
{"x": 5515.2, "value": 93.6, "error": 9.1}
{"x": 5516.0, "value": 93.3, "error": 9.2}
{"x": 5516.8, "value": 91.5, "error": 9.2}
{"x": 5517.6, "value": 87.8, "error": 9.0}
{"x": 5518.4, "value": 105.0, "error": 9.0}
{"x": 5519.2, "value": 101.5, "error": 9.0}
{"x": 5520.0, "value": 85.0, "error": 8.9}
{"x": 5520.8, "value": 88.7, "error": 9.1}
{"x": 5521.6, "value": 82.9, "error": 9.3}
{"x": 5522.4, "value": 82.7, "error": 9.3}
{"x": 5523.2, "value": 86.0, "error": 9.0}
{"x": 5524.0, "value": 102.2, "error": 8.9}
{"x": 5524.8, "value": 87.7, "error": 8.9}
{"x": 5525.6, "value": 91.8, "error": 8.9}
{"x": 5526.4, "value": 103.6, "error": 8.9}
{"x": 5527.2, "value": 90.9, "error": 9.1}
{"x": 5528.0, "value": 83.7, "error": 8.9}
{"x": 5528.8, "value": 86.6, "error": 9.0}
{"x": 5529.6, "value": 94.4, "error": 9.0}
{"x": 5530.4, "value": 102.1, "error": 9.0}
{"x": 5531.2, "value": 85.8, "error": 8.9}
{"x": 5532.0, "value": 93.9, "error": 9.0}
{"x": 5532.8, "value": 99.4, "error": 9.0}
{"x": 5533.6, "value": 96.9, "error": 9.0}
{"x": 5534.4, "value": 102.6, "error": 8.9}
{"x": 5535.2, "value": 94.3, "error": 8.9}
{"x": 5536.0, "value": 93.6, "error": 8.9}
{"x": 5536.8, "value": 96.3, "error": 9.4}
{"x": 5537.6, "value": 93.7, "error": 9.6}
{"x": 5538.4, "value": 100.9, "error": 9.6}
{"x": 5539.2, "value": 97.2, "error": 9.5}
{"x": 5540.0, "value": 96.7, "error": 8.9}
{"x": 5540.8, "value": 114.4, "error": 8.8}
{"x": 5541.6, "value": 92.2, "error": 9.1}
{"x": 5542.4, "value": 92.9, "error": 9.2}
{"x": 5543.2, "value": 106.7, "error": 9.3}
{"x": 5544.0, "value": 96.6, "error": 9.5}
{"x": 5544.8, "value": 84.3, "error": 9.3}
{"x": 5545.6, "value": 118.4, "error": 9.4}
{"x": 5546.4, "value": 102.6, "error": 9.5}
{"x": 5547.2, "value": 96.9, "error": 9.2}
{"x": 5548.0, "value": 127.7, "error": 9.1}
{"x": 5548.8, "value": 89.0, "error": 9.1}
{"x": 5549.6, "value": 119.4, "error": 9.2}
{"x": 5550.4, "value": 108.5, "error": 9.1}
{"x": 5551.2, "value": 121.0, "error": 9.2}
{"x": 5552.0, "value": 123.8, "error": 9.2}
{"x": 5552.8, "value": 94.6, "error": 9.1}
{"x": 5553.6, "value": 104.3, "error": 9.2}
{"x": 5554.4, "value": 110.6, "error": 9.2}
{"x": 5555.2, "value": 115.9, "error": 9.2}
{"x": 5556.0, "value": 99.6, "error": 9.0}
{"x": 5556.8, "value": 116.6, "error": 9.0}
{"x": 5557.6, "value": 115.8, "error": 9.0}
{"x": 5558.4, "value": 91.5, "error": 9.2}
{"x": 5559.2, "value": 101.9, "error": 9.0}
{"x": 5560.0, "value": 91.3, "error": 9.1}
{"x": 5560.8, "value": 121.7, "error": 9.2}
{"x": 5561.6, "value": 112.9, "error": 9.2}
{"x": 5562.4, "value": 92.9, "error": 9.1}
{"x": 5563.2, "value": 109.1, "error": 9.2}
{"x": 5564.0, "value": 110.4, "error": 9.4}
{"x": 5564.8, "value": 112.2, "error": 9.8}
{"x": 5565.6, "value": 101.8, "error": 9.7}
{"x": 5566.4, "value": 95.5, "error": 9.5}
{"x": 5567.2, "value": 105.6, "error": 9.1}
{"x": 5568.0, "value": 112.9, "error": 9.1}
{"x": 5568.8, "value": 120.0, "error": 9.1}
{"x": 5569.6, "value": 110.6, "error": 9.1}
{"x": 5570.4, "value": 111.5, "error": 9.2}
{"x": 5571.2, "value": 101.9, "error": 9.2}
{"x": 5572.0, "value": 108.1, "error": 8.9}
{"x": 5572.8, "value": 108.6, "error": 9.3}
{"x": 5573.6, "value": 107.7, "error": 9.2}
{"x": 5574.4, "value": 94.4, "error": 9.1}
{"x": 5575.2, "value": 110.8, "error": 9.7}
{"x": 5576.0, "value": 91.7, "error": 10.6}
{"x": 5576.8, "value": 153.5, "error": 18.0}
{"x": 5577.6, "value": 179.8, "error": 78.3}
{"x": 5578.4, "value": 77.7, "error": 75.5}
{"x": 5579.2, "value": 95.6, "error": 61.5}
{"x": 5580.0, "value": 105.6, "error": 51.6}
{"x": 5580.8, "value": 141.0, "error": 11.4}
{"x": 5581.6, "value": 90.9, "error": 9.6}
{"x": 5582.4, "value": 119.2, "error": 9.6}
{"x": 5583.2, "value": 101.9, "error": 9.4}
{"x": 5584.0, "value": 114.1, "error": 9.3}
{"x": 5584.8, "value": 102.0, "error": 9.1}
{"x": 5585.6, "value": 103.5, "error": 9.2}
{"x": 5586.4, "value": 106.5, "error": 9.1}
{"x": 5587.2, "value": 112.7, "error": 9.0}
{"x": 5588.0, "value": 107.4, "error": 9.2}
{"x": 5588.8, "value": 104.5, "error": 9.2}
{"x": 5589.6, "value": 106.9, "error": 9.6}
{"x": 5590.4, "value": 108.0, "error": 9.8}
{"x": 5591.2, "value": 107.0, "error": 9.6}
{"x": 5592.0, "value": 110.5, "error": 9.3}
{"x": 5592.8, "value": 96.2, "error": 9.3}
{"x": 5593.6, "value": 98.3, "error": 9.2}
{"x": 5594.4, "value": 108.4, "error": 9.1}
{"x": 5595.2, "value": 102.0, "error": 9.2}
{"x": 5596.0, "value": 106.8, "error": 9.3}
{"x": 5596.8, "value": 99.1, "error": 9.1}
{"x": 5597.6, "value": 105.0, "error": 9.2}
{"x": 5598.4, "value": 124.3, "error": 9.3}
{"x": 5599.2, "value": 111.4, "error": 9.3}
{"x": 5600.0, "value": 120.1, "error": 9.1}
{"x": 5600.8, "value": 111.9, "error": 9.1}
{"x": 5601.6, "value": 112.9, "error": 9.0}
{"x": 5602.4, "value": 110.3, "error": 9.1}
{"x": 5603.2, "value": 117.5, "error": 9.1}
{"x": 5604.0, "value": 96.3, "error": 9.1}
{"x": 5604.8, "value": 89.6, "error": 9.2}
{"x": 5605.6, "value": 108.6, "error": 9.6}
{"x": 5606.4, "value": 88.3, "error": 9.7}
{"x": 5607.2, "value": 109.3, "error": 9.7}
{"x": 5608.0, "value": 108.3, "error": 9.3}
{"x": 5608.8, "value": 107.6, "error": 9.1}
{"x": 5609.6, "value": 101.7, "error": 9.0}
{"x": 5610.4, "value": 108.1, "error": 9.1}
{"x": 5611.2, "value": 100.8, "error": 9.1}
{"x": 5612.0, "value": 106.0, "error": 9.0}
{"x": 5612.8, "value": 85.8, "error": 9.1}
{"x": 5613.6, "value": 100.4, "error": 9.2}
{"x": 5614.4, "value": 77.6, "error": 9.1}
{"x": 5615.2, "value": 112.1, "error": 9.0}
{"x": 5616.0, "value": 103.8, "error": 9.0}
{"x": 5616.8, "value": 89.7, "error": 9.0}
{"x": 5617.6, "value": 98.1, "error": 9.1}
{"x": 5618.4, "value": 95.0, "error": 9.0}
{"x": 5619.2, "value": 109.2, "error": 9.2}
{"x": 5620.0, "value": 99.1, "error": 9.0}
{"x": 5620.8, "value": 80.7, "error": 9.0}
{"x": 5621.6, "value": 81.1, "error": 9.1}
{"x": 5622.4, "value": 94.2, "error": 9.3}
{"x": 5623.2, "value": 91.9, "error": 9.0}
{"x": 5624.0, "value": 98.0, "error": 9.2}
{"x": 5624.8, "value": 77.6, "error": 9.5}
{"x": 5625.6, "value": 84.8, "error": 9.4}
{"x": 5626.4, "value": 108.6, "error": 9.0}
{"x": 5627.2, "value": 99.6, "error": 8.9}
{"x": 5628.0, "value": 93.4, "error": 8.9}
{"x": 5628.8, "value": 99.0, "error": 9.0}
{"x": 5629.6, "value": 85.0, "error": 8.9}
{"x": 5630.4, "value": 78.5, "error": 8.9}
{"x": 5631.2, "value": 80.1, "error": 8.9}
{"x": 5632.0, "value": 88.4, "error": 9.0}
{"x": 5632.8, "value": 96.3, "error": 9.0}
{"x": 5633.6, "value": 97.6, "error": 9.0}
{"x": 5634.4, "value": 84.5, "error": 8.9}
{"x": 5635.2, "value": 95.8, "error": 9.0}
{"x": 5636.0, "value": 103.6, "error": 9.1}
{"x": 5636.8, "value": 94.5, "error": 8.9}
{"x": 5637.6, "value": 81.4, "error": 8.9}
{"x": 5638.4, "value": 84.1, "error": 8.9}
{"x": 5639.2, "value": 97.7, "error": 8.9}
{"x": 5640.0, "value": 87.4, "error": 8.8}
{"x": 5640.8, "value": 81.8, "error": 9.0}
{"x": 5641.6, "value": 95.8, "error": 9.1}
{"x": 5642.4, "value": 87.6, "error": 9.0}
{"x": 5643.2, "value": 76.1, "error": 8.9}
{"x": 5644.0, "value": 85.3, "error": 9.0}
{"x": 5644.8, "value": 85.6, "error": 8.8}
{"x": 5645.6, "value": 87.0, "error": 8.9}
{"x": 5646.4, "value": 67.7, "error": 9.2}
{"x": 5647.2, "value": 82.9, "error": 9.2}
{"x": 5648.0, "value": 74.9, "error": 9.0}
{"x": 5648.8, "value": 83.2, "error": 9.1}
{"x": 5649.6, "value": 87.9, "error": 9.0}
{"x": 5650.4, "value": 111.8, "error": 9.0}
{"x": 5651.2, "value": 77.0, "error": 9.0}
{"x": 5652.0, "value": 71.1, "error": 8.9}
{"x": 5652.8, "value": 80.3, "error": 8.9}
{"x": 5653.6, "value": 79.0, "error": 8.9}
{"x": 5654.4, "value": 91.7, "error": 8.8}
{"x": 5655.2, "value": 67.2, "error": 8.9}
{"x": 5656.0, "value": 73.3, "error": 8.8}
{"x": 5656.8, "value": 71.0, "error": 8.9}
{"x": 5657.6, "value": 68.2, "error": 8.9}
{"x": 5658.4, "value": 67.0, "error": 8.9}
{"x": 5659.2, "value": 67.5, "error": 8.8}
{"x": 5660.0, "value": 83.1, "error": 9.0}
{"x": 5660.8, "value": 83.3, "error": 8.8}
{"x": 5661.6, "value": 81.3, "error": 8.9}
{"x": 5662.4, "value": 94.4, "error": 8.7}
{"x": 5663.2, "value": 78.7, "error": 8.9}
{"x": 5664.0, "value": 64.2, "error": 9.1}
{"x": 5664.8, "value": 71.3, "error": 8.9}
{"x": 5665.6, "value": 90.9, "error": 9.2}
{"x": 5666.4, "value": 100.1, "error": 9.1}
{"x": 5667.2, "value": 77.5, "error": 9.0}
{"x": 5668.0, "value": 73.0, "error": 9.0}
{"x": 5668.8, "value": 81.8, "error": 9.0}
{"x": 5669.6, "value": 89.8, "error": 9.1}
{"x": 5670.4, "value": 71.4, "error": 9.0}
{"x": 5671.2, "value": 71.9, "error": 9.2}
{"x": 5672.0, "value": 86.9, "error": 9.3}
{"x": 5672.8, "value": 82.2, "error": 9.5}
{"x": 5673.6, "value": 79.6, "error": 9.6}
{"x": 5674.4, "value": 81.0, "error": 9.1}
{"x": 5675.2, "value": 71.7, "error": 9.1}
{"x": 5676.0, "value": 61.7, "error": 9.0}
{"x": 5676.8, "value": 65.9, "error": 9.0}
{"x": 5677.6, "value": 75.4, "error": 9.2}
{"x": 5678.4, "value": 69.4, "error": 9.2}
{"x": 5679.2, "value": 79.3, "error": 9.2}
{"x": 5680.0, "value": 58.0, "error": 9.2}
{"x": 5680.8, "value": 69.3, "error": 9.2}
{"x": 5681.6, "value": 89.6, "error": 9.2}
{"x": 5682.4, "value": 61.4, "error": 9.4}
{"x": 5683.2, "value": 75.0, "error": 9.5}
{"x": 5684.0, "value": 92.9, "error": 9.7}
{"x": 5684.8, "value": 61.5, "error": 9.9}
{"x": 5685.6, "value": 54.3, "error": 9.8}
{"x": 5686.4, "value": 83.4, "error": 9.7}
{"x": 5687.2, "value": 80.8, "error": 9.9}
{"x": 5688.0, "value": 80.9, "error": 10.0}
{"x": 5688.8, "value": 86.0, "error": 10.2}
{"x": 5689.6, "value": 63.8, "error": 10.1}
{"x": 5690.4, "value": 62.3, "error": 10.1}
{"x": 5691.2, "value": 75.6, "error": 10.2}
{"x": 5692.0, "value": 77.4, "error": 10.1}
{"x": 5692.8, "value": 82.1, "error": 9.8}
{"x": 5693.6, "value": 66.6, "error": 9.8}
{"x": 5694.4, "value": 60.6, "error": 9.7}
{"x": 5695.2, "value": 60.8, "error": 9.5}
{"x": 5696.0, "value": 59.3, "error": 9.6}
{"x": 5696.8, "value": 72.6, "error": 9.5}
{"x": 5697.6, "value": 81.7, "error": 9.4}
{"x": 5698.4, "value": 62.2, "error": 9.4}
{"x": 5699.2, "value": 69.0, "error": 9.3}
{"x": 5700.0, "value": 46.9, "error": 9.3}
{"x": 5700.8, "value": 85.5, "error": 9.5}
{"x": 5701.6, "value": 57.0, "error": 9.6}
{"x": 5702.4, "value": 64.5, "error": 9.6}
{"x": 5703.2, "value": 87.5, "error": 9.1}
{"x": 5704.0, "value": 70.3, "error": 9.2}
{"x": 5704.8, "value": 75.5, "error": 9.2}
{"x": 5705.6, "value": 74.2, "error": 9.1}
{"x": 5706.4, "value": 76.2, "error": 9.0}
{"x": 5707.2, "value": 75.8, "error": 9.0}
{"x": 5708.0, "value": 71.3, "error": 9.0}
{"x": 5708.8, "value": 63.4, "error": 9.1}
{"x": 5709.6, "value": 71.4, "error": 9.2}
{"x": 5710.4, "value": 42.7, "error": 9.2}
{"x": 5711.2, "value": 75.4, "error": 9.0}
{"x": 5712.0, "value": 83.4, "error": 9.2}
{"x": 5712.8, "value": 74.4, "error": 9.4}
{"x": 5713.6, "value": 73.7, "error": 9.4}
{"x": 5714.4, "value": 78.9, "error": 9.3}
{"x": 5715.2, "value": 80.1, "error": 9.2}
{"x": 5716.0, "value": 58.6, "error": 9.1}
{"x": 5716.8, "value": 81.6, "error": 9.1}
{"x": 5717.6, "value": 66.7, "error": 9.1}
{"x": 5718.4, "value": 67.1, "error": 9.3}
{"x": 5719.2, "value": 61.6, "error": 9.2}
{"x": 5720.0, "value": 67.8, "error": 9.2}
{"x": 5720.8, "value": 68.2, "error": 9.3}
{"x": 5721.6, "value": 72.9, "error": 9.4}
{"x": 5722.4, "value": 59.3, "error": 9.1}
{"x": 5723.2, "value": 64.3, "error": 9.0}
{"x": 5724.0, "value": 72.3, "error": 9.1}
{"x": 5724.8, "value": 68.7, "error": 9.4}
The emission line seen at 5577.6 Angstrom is C III]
